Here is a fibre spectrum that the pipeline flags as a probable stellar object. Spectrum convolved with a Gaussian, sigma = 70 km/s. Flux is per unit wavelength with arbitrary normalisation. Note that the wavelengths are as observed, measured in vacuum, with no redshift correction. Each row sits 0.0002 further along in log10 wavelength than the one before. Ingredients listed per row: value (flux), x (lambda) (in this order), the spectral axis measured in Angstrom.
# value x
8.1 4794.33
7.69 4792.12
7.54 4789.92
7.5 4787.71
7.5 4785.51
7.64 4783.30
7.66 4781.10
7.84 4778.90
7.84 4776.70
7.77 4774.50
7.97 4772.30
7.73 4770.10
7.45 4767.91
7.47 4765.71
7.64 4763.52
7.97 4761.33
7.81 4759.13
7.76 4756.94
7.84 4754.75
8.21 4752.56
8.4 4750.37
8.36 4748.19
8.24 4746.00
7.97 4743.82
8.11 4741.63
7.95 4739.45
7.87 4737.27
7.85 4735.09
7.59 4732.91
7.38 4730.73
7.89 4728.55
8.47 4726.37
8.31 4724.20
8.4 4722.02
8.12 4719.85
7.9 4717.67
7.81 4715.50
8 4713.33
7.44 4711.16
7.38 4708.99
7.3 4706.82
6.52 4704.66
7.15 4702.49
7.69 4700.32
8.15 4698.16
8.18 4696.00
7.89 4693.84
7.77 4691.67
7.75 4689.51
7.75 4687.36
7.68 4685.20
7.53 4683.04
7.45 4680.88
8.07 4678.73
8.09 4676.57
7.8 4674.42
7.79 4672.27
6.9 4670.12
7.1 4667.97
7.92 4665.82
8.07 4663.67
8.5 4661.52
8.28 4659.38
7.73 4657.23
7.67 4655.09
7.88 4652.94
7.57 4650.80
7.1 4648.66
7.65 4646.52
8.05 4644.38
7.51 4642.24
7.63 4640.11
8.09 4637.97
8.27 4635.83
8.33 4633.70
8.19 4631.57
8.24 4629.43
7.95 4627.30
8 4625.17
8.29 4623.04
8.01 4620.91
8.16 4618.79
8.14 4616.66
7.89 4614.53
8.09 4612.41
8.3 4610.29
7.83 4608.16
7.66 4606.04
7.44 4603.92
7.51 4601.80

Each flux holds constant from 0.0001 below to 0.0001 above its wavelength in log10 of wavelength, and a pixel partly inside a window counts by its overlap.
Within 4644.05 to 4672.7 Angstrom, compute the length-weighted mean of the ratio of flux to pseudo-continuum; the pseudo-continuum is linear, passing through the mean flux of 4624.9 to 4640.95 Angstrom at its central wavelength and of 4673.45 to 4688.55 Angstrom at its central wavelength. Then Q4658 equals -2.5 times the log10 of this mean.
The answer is 0.03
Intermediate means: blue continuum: 8.1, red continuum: 7.77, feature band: 7.72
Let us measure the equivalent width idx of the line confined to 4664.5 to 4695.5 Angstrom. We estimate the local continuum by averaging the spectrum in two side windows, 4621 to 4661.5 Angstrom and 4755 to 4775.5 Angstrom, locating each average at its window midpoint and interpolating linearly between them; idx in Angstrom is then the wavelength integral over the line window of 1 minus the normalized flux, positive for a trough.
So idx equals 0.7 Angstrom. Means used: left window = 7.93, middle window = 7.69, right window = 7.73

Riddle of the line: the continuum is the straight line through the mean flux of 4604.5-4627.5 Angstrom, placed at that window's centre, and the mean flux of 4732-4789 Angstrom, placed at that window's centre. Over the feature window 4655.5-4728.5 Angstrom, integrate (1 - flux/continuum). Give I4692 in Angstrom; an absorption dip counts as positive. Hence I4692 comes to 1.3 Angstrom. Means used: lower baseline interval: 8.02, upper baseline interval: 7.84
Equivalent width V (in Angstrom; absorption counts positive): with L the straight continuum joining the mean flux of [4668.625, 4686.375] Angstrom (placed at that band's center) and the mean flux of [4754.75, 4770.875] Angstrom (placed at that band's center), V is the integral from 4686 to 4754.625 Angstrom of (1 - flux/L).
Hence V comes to -1.69 Angstrom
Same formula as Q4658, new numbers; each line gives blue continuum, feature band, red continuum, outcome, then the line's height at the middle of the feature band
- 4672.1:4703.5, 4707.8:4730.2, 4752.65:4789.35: -0.027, 7.76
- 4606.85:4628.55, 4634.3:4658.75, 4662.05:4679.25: 0.017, 7.88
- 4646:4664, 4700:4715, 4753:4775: 0.063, 7.79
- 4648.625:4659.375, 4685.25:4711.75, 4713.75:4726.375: 0.056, 7.99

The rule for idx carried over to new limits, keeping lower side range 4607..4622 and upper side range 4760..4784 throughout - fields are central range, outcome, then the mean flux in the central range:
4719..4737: -0.4 Angstrom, 7.99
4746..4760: -0.6 Angstrom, 8.08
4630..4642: -0.1 Angstrom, 8.07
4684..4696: 0.1 Angstrom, 7.8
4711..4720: 0.0 Angstrom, 7.87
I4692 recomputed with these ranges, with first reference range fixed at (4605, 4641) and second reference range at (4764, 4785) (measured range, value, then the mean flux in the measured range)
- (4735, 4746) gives -0.29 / 7.99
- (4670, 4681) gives 0.23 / 7.78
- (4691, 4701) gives -0.08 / 7.95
